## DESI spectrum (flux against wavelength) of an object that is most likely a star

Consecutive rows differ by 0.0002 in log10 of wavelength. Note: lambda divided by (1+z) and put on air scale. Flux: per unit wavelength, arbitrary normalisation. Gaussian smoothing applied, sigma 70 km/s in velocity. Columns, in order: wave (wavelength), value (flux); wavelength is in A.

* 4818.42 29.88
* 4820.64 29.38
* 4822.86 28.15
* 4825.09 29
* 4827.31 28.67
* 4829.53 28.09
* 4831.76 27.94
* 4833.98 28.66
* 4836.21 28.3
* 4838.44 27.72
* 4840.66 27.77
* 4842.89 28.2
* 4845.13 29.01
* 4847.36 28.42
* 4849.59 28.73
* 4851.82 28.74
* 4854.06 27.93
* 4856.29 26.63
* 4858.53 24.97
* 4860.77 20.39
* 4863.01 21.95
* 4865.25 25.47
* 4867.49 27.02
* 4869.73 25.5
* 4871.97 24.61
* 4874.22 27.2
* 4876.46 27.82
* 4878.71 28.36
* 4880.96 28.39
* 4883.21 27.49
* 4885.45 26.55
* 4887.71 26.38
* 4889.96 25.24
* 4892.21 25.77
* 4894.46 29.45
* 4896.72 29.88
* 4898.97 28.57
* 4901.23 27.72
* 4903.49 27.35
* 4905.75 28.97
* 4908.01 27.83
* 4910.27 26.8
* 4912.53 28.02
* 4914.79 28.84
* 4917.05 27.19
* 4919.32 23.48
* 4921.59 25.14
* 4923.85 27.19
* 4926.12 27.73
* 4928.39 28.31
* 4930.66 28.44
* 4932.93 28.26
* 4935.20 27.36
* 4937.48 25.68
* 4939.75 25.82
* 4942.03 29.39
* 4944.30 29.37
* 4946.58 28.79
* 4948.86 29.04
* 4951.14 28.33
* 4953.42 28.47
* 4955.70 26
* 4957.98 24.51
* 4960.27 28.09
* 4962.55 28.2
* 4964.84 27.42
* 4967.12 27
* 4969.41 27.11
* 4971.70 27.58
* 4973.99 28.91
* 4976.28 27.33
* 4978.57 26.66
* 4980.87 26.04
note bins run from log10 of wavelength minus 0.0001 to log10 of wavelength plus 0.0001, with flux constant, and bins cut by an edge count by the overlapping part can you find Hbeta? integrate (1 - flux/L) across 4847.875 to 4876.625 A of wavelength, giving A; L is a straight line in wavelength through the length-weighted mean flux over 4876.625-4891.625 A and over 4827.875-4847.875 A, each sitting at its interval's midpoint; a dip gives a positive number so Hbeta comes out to 1.8 A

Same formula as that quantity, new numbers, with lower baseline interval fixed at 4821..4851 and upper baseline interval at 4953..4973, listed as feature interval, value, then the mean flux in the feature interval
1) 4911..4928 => 0.4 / 26.9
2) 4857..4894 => 2.8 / 25.9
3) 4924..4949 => -0.5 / 27.9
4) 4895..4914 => -0.3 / 28.2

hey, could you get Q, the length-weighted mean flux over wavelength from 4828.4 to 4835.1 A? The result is 28.2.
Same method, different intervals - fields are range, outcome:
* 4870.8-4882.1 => 27.3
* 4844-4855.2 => 28.6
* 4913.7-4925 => 26.4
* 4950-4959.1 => 26.8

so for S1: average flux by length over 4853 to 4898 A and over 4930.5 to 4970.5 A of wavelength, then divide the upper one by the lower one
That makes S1 1.05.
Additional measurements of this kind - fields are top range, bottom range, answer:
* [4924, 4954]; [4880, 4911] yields 1.02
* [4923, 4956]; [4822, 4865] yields 1.02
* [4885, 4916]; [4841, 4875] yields 1.05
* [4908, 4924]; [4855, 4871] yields 1.09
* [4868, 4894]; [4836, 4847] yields 0.95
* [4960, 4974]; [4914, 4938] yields 1.02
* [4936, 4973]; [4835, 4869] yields 1.03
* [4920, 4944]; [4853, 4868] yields 1.10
